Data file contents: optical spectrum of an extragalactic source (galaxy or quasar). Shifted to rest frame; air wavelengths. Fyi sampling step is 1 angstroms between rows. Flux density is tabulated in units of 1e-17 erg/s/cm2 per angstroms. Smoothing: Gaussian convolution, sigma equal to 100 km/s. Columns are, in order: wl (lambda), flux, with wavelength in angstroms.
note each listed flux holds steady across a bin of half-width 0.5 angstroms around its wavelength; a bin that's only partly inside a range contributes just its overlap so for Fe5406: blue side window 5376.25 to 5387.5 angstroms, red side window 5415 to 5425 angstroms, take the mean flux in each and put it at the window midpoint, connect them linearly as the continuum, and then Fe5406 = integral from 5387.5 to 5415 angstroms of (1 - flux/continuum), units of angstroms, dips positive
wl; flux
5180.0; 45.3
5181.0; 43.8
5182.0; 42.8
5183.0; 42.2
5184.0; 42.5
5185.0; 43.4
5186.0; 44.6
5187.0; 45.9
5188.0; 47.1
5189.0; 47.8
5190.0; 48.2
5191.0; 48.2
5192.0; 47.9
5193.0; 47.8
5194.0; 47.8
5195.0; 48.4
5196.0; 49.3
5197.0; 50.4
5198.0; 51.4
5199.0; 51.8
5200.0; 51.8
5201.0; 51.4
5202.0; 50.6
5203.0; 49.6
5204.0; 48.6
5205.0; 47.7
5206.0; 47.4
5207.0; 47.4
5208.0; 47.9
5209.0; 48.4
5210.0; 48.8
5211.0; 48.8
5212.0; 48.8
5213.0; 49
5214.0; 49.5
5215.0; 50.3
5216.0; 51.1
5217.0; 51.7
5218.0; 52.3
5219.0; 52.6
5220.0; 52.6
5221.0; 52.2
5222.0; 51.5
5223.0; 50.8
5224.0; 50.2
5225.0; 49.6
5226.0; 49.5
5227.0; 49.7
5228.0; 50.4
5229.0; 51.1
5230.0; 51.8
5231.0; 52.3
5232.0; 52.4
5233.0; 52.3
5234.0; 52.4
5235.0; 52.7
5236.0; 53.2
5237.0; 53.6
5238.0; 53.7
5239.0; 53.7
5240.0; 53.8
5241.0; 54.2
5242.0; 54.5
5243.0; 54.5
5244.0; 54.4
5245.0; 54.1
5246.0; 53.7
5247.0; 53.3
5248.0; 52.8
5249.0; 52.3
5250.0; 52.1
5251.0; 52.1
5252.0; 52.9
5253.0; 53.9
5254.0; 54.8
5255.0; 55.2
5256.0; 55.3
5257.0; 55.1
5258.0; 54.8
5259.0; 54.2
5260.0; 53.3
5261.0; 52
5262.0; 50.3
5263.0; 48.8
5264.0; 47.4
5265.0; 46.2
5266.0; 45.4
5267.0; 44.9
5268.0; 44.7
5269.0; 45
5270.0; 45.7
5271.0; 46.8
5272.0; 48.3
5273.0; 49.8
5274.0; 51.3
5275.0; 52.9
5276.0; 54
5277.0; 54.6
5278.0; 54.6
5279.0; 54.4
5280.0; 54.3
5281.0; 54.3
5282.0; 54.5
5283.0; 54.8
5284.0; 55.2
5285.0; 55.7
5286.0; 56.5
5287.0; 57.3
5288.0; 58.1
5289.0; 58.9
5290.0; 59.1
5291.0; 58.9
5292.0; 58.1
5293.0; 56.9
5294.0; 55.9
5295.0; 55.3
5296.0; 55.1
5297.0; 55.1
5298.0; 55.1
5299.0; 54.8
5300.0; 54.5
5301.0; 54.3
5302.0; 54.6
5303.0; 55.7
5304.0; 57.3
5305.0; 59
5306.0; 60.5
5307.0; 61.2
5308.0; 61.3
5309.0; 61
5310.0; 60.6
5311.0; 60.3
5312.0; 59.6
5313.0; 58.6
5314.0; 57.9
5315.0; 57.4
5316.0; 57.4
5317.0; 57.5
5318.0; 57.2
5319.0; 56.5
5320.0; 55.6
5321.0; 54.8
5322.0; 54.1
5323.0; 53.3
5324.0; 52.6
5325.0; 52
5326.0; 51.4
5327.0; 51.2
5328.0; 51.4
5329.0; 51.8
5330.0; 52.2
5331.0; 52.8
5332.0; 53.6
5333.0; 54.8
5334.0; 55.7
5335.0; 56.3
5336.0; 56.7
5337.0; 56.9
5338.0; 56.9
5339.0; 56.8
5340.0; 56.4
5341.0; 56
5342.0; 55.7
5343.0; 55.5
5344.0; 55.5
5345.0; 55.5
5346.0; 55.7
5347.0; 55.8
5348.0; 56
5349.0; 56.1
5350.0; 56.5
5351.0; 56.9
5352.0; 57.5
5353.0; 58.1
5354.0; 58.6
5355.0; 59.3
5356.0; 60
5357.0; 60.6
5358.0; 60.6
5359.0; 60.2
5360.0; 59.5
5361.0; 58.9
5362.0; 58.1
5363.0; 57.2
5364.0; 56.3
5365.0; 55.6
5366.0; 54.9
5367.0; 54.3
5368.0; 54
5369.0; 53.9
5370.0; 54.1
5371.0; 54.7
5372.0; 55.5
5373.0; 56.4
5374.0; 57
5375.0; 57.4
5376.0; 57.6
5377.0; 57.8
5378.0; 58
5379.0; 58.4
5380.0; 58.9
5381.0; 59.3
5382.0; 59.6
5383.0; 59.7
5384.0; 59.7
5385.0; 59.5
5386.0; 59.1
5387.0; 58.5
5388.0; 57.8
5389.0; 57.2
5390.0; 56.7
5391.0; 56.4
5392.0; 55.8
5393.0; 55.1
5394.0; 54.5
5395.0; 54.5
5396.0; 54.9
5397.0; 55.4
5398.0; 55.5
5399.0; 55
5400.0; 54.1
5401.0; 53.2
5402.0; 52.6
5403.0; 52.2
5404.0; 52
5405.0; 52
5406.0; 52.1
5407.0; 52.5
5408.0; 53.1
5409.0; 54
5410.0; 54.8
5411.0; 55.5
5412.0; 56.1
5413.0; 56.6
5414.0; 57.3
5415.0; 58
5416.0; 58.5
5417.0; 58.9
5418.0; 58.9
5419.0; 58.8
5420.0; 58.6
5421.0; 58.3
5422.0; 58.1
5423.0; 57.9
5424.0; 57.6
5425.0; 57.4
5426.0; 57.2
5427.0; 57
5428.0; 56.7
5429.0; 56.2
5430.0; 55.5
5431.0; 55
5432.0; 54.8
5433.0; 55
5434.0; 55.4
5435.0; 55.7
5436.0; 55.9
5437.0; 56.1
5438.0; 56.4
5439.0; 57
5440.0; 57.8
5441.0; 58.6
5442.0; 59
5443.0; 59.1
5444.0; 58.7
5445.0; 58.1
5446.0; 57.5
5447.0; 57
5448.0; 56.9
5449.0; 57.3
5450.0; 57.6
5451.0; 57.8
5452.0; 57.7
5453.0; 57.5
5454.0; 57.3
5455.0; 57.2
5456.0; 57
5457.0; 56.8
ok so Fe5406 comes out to 1.8 angstroms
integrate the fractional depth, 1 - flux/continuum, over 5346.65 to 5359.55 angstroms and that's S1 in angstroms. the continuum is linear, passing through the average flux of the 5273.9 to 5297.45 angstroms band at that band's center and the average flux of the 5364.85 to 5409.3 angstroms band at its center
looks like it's -0.6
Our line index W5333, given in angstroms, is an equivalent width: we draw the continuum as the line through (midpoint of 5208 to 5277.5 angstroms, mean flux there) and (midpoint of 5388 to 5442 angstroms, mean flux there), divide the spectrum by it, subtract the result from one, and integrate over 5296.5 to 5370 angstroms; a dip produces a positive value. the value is -3.61 angstroms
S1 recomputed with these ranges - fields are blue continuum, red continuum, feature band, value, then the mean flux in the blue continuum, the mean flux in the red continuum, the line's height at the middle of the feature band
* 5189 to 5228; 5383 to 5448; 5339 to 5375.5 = -1.5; 49.7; 56.3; 54.5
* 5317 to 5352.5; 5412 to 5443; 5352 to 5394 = -1.2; 55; 57.2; 55.9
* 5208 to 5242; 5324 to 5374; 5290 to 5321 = -1.8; 51.4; 55.9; 54.3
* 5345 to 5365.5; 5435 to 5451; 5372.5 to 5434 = 1.3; 57.8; 57.5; 57.6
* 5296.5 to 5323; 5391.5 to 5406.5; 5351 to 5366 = -0.8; 57.3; 53.9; 55.5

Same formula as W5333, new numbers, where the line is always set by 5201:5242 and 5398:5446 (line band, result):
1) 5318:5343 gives -0.33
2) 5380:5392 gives -0.69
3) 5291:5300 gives -0.52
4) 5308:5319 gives -1.12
